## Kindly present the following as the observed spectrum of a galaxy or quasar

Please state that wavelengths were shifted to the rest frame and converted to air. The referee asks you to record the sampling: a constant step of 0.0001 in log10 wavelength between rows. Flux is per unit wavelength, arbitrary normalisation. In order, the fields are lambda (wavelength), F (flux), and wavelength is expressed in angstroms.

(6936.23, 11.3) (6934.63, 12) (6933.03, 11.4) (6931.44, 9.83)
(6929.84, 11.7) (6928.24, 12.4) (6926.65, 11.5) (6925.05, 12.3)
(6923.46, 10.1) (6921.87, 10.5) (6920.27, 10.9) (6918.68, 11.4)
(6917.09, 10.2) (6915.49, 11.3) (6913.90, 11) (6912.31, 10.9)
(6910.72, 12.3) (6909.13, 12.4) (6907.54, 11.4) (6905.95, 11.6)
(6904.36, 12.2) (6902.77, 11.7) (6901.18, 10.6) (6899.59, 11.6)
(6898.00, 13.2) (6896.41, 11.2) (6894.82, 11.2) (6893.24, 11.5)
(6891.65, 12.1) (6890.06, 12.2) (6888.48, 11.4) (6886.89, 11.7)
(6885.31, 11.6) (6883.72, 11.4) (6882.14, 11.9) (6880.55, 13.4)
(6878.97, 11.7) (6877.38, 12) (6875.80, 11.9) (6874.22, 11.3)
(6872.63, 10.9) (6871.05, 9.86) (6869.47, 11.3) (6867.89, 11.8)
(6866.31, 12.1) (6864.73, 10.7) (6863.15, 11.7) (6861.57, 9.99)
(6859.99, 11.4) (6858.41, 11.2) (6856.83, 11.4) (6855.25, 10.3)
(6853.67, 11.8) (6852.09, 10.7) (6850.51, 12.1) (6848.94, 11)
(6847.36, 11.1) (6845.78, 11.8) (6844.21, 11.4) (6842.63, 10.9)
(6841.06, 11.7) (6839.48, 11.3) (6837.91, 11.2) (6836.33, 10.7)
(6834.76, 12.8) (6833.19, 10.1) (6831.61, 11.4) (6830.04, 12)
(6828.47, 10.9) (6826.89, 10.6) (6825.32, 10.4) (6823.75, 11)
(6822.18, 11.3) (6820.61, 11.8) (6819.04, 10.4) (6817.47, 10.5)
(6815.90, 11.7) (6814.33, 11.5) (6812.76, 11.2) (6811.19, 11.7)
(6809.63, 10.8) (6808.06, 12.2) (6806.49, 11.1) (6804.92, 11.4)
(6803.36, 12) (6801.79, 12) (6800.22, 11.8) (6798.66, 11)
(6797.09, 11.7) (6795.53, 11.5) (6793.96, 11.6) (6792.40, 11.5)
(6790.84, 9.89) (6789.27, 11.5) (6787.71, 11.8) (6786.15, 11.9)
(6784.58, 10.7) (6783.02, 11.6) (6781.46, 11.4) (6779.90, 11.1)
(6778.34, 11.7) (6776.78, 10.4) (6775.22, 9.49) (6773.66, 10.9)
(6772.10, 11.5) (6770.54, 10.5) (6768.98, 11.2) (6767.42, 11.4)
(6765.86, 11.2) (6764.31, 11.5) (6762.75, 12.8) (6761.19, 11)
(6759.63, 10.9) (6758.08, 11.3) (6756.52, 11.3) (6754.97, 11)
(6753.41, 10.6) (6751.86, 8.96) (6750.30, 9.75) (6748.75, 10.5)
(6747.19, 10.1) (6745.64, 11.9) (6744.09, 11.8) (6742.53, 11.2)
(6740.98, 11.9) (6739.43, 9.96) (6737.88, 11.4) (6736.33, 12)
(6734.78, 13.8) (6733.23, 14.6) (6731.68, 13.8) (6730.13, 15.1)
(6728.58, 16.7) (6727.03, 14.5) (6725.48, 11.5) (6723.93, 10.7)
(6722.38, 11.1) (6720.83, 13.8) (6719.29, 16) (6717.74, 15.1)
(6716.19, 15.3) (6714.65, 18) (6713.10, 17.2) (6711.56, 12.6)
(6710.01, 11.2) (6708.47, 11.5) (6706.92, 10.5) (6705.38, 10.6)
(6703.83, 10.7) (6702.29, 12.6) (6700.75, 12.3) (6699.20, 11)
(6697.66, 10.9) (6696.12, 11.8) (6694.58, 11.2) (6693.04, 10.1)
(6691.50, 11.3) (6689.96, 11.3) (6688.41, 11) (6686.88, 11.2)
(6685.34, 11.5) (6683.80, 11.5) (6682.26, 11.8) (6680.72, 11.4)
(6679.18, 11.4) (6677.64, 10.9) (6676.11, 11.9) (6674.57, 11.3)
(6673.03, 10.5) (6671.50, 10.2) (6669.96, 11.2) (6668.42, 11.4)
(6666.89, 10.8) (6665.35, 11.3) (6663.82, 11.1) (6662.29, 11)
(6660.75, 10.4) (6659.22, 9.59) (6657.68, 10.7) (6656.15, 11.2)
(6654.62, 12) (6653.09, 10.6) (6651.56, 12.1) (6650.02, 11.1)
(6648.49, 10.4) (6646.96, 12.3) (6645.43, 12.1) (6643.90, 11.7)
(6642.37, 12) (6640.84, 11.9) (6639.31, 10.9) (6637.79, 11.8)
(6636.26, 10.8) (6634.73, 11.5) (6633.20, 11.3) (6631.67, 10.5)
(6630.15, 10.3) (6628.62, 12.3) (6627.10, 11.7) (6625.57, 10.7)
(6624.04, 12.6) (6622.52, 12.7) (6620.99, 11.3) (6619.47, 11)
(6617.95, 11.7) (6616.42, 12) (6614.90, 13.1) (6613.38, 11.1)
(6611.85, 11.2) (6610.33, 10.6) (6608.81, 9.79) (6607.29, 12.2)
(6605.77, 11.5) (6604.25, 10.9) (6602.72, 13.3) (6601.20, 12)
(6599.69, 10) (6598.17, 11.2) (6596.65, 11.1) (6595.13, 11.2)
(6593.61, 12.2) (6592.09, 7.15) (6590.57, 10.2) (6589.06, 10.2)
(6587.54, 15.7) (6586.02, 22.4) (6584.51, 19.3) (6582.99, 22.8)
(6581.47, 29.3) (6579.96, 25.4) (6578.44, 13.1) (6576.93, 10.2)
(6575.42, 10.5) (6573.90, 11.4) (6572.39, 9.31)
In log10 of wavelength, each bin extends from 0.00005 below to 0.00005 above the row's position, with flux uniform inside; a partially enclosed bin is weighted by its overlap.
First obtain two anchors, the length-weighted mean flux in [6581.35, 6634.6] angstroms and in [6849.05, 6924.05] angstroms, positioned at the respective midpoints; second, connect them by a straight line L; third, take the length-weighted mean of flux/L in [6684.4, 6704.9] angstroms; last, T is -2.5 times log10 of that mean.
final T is 0.08 mag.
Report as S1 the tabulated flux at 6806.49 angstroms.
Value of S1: 11.1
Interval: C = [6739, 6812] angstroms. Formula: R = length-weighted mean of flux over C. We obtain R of 11.2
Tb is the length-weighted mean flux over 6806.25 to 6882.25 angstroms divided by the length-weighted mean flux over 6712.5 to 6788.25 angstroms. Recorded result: 0.9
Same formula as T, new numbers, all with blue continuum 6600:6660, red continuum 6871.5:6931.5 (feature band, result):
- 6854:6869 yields 0.032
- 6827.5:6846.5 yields 0.017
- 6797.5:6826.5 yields 0.018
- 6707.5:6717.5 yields -0.237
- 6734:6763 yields 0.033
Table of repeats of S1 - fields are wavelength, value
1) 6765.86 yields 11.2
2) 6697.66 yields 10.9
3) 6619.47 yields 11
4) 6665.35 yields 11.3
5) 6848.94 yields 11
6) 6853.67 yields 11.8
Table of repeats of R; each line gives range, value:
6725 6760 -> 12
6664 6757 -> 12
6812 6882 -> 11.3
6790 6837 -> 11.3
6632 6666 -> 11.3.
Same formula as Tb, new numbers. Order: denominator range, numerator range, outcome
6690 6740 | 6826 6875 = 0.88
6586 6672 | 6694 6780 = 1.06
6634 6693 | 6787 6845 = 1.01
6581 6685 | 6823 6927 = 0.95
